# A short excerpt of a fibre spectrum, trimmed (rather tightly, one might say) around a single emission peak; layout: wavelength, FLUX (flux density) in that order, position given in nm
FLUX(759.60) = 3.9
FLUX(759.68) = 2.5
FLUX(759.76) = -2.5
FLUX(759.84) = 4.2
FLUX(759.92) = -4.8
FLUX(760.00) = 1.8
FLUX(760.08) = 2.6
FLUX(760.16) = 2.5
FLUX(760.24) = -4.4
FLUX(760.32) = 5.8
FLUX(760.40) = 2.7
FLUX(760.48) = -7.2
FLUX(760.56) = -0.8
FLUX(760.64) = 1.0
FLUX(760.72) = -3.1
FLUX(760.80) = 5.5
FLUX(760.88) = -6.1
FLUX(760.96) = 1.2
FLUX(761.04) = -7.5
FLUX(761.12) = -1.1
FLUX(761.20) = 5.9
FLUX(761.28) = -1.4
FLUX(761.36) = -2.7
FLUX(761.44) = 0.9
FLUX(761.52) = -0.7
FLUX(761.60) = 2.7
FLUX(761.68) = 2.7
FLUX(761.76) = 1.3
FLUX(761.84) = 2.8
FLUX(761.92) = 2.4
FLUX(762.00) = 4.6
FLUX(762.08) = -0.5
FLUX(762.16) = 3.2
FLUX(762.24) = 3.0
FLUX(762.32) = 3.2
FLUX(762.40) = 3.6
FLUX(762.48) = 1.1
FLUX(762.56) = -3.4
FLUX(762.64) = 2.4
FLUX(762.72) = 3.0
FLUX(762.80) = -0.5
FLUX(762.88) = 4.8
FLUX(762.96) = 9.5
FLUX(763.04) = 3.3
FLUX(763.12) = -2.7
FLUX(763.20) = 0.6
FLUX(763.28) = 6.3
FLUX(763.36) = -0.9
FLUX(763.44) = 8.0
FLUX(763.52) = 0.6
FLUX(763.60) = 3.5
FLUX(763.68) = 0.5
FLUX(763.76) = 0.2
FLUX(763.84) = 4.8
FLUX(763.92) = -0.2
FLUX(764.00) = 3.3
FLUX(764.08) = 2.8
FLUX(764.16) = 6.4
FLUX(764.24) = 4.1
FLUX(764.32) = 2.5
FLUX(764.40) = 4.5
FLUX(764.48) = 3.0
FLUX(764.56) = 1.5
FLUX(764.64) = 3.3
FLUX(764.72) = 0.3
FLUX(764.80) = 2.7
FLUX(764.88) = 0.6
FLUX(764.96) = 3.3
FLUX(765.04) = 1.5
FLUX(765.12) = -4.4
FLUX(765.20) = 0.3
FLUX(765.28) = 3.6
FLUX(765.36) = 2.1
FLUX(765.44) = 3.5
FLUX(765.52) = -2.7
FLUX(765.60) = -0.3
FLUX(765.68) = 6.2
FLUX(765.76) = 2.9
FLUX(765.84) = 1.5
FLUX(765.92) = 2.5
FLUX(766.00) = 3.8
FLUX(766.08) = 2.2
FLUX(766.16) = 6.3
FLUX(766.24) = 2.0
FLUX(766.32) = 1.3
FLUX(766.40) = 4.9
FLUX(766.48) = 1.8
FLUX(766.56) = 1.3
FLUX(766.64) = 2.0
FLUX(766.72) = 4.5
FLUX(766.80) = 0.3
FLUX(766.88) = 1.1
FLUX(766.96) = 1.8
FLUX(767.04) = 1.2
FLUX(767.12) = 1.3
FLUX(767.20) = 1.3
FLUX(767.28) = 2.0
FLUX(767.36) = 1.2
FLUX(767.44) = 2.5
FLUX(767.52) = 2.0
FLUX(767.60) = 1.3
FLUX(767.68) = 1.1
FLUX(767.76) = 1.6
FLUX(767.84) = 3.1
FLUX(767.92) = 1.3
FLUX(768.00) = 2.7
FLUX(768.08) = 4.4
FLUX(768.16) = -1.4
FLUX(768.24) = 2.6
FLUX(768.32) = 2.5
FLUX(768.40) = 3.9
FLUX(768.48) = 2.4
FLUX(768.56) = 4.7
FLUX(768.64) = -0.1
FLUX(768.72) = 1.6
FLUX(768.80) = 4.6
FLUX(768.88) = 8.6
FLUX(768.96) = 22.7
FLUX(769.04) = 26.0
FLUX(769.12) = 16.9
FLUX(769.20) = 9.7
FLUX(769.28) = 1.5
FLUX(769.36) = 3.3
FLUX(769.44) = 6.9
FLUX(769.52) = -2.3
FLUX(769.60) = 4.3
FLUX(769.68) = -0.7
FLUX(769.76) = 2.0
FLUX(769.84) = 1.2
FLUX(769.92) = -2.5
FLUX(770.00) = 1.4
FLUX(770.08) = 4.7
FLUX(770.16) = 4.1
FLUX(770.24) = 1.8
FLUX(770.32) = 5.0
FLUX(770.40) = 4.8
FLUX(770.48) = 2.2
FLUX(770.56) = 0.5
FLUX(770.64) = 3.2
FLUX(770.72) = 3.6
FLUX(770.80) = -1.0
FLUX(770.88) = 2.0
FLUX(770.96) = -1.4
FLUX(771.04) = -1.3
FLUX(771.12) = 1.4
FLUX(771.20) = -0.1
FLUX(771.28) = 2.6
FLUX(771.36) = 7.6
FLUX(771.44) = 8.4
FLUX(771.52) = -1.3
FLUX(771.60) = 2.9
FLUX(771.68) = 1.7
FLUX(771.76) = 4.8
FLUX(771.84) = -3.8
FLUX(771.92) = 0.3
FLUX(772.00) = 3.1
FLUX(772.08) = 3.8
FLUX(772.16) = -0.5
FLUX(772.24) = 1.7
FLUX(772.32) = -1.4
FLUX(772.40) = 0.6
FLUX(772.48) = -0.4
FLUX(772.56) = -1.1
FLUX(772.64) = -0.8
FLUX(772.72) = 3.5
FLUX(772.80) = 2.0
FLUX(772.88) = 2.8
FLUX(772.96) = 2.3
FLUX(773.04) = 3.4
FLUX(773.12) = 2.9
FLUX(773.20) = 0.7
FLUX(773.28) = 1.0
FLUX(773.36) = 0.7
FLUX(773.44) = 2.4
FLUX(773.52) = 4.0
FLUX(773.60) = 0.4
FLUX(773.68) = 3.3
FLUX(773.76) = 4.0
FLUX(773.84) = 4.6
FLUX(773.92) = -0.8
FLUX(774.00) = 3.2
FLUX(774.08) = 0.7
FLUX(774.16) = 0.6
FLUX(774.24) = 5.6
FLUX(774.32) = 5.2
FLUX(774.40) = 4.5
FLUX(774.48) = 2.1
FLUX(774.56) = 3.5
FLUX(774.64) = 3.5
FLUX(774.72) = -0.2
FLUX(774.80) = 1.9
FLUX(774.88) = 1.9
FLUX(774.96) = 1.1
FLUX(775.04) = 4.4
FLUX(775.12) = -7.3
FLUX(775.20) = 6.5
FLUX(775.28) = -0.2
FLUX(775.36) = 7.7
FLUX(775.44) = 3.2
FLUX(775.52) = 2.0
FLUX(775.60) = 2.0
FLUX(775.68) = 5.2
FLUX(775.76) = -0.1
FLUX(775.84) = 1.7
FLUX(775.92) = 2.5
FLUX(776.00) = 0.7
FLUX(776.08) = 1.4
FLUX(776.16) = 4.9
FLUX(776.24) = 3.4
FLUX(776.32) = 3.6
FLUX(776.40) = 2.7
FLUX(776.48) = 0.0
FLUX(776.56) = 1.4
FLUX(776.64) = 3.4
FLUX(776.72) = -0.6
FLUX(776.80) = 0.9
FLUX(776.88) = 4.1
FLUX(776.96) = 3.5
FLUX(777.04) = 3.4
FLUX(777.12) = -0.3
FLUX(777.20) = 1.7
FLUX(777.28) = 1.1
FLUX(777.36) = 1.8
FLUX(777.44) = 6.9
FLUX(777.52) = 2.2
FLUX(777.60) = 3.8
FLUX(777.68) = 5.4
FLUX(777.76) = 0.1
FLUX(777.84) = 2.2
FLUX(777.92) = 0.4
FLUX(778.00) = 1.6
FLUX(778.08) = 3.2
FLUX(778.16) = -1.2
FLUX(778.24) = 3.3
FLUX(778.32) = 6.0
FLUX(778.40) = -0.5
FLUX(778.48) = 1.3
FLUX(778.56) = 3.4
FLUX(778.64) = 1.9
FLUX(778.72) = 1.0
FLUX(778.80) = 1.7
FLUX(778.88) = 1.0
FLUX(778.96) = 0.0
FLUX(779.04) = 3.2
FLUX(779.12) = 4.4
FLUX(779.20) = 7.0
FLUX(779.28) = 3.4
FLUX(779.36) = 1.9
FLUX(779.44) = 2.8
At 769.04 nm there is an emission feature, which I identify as H-alpha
